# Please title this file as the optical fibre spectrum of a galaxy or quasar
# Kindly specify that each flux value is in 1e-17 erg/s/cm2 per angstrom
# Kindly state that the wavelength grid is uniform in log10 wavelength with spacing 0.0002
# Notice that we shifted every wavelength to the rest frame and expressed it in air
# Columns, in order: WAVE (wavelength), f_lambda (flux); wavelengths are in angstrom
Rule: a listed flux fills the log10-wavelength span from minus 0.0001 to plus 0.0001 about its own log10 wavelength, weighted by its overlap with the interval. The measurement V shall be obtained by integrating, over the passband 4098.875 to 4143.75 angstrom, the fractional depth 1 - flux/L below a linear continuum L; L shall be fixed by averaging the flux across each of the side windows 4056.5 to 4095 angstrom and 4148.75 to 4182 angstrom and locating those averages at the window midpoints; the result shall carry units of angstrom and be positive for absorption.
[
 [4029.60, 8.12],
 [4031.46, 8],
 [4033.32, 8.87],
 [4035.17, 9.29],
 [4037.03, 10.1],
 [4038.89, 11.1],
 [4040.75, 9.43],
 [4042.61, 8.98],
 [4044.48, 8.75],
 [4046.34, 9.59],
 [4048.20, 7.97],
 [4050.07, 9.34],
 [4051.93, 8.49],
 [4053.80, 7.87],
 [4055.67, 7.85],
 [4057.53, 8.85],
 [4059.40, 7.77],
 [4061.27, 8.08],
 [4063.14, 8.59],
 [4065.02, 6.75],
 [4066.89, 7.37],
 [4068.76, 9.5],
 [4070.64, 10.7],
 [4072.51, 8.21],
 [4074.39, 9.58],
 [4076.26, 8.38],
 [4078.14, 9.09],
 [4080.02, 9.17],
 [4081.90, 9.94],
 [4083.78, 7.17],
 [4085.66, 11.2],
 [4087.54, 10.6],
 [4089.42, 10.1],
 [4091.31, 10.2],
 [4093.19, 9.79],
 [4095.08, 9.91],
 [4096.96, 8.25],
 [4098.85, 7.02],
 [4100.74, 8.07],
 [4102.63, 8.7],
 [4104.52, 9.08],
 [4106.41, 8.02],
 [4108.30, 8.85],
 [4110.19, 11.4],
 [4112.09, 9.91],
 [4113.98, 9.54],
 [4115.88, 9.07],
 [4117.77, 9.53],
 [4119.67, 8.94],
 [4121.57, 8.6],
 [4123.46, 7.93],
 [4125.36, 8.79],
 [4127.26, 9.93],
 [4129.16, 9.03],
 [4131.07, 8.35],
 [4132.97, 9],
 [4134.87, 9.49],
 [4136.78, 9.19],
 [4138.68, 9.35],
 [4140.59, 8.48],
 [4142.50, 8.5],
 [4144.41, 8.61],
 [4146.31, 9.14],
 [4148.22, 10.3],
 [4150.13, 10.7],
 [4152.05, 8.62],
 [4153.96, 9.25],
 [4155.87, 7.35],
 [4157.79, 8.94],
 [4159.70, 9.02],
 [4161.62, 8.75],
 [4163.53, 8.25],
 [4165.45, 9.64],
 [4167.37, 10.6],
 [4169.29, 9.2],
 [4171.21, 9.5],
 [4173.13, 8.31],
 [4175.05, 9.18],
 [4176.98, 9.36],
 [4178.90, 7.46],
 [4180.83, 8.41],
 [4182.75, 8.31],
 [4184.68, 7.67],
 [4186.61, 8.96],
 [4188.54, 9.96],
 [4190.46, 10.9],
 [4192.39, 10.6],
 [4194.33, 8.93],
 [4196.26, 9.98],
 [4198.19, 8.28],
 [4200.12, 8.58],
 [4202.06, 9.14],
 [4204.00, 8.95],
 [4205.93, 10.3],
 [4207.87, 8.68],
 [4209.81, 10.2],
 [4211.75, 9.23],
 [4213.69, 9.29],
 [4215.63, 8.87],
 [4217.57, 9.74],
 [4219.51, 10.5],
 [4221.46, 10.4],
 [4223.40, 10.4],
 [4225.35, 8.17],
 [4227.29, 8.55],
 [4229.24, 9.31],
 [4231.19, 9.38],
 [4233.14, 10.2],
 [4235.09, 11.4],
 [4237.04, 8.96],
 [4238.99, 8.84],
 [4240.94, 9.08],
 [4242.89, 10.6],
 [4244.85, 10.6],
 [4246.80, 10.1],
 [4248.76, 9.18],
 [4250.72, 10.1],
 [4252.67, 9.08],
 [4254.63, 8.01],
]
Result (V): 0.2 angstrom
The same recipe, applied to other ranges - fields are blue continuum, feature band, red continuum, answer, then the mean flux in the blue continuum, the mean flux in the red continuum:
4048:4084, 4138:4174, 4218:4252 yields 0.5 angstrom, 8.57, 9.75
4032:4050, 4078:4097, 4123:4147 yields -1.1 angstrom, 9.31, 8.92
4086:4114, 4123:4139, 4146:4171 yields 0.4 angstrom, 9.33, 9.22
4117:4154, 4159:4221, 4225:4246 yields 1.0 angstrom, 9.08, 9.6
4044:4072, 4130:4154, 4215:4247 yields -0.2 angstrom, 8.49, 9.71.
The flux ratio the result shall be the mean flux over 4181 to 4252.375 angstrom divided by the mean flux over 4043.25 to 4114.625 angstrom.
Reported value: 1.06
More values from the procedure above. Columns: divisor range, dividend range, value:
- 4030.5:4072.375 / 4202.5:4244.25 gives 1.09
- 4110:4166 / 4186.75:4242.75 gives 1.05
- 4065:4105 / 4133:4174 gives 1.00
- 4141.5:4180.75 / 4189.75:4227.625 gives 1.05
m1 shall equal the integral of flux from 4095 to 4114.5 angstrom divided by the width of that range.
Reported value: 8.93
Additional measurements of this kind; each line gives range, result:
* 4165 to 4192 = 9.13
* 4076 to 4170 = 9.14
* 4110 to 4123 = 9.4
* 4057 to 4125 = 9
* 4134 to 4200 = 9.09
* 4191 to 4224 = 9.54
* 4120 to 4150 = 9.03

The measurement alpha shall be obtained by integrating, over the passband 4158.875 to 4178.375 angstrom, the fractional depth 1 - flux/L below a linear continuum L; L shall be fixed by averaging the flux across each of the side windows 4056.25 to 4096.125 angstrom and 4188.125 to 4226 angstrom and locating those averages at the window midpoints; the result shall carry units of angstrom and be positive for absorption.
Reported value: 0.6 angstrom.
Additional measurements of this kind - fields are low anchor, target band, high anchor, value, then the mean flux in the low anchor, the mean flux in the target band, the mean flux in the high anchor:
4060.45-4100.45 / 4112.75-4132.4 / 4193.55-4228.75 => 0.30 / 9.02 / 8.99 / 9.35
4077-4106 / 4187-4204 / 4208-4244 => 0.02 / 9.19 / 9.49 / 9.6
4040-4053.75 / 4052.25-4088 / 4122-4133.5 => 0.42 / 8.86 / 8.74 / 8.82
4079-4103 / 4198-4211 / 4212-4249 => 0.50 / 9.25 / 9.21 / 9.66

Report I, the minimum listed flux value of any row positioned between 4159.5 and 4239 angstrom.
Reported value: 7.46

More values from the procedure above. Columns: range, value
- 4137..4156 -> 7.35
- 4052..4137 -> 6.75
